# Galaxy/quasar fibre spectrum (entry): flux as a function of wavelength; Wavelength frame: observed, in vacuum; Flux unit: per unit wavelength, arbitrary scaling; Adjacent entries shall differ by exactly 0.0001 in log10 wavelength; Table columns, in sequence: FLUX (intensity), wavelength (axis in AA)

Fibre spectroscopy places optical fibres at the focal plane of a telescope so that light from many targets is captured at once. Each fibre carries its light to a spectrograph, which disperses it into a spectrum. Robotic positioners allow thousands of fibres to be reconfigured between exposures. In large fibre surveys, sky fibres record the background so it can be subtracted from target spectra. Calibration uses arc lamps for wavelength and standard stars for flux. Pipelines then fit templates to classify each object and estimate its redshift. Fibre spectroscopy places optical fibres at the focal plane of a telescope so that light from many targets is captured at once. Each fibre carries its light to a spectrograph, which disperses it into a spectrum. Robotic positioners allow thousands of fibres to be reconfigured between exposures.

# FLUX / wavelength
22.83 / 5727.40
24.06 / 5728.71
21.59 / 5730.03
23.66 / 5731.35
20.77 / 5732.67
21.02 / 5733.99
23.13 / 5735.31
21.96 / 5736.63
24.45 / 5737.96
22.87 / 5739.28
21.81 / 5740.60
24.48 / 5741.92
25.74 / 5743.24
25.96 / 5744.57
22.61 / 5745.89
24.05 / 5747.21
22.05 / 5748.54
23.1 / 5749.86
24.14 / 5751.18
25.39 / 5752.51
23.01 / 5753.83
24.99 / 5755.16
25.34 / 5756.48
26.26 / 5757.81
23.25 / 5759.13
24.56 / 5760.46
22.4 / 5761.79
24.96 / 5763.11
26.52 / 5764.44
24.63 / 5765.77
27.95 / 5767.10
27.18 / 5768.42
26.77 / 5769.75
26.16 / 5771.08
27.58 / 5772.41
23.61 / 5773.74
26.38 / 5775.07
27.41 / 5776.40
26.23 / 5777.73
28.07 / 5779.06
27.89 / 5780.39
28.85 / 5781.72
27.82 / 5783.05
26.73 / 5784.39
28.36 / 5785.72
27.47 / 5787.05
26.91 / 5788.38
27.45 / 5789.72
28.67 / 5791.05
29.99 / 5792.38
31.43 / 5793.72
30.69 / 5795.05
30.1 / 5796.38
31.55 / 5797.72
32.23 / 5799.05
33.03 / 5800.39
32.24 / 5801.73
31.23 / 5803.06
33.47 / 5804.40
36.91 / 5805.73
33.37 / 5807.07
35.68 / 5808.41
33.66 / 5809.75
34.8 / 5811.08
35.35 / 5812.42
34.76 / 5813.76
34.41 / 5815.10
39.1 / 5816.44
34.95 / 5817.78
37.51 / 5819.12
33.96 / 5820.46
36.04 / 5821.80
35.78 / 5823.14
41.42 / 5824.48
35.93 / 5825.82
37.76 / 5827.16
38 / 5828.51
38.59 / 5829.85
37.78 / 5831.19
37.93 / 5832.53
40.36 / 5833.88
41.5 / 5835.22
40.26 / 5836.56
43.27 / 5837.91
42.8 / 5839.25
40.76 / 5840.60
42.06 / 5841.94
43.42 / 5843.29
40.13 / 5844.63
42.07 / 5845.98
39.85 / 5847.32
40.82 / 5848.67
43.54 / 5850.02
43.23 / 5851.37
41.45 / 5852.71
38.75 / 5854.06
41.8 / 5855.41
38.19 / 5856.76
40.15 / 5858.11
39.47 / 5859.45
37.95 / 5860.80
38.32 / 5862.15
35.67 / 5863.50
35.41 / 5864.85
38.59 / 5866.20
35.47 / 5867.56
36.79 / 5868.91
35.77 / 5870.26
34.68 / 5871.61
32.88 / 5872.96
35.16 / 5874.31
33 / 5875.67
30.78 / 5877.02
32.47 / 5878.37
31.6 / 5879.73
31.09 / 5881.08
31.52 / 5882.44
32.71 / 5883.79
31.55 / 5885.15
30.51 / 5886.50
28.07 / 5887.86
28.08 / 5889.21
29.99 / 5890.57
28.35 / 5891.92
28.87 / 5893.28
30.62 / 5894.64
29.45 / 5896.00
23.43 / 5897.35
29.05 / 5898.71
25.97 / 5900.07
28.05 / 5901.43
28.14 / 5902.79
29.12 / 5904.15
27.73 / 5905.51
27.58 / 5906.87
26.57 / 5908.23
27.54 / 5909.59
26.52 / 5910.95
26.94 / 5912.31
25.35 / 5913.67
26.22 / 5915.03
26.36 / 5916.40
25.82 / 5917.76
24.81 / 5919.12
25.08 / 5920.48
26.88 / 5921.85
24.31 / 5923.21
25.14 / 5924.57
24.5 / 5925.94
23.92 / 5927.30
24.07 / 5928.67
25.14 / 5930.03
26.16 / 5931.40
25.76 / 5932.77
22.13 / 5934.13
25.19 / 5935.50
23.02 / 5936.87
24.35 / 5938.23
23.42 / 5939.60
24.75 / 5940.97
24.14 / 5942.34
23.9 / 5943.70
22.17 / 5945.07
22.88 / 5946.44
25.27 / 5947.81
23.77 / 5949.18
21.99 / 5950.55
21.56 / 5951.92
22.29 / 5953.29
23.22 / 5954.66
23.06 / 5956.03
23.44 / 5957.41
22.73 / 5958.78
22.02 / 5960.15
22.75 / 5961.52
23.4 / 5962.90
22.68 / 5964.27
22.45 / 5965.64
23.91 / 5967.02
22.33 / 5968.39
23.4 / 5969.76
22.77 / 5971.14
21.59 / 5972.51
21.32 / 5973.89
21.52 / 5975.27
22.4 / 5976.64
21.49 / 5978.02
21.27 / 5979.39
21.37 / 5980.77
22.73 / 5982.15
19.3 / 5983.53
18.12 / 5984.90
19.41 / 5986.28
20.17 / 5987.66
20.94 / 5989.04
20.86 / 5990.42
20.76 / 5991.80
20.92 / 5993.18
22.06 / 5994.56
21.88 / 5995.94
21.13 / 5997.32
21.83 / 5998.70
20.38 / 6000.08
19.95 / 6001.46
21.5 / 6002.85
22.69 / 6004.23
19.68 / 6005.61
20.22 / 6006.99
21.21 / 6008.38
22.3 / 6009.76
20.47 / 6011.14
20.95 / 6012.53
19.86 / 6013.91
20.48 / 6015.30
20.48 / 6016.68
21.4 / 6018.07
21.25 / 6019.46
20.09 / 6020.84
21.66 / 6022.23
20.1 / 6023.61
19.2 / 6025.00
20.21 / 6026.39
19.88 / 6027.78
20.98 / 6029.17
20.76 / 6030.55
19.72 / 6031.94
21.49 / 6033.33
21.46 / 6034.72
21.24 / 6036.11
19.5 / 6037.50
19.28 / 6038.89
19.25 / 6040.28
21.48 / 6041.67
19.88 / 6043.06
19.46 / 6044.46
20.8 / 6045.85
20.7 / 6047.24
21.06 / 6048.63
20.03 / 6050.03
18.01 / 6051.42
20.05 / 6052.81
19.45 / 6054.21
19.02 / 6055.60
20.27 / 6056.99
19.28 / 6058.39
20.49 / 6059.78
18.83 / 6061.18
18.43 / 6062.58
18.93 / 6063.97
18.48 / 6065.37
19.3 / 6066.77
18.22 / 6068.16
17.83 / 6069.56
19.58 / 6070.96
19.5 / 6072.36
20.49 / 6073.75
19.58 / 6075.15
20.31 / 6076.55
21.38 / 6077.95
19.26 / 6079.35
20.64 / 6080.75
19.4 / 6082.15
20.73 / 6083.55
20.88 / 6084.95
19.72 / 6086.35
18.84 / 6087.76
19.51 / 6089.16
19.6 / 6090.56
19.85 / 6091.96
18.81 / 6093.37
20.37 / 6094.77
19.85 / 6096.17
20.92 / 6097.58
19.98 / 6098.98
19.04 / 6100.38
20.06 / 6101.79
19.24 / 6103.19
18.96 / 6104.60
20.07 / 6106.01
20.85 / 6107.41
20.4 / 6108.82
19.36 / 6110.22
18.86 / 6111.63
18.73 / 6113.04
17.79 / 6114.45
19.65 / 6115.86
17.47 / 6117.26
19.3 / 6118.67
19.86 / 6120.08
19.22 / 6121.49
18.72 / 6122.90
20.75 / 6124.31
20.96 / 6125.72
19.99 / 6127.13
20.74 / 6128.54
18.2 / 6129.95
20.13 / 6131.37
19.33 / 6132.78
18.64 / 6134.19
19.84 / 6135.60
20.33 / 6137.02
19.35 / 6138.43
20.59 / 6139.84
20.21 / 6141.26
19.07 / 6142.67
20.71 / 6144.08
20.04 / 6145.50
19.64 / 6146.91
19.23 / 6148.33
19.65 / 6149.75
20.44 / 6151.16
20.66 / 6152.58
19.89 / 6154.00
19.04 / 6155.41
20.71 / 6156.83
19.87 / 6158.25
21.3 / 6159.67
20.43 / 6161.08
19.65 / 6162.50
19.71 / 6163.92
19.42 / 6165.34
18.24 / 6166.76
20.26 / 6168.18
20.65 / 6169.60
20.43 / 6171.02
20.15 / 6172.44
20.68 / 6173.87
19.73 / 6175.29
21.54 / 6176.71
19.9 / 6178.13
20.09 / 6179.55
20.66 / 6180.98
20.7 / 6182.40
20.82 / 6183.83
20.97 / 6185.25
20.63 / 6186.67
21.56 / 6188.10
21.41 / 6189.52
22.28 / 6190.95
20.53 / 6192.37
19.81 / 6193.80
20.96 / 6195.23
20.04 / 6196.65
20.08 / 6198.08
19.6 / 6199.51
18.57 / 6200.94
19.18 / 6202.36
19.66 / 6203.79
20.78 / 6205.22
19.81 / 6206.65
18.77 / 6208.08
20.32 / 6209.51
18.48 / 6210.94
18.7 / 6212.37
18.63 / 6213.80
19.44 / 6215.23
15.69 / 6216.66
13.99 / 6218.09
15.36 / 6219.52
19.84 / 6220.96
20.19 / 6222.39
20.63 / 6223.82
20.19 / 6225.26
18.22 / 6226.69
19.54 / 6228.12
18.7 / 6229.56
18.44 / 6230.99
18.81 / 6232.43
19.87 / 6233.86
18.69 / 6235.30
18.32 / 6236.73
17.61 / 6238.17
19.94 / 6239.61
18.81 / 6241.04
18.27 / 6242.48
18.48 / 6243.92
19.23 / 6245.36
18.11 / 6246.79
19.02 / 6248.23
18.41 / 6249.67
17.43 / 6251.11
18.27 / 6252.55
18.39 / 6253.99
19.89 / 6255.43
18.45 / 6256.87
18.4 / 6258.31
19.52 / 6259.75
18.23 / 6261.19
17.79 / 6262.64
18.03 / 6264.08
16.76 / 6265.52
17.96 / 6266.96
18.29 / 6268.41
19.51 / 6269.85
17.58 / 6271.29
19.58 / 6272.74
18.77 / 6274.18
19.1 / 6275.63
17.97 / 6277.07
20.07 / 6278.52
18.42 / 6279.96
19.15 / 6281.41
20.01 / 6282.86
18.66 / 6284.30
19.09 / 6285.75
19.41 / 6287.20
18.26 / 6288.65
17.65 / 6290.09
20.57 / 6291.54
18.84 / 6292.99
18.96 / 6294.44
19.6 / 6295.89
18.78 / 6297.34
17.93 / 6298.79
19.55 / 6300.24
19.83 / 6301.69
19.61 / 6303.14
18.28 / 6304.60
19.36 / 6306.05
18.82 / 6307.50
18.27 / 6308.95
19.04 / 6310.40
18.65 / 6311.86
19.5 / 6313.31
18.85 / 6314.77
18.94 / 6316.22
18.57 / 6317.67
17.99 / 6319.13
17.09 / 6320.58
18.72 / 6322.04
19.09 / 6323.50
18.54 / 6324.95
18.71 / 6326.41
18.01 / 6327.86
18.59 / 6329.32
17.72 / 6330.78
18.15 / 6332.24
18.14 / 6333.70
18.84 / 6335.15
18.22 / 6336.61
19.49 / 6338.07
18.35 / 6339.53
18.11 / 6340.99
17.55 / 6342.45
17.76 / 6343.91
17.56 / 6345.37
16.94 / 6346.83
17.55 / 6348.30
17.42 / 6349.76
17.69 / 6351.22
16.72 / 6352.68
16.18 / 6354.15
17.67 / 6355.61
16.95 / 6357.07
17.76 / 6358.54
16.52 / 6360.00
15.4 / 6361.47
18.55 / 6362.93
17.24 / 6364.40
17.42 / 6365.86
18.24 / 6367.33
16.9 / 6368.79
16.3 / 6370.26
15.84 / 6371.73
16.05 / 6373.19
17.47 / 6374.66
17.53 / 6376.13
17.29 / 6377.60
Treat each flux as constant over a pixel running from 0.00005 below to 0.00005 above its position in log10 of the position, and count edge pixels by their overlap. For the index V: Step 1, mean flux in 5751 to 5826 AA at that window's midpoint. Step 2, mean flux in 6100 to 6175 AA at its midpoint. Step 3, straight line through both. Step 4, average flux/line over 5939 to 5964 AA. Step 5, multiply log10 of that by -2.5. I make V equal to 0.09 mag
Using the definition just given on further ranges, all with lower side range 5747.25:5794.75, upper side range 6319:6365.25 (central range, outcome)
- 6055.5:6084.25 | 0.12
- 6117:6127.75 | 0.08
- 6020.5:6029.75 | 0.11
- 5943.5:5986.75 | 0.05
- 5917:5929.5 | -0.04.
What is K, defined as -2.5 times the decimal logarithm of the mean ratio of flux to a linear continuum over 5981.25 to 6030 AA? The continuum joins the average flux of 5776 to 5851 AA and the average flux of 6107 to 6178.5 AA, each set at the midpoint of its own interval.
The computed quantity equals 0.25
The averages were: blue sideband 34.9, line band 20.7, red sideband 19.8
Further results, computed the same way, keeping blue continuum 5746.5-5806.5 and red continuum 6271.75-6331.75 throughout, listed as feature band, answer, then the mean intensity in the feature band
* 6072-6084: 0.12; 20.2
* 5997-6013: 0.13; 21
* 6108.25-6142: 0.12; 19.5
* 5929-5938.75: 0.02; 24.5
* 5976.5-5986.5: 0.16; 20.7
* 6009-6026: 0.14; 20.7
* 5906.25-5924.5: -0.04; 26.1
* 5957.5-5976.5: 0.08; 22.6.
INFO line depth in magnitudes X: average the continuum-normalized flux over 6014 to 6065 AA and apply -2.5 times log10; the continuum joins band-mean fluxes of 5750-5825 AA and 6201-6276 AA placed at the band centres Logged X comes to 0.17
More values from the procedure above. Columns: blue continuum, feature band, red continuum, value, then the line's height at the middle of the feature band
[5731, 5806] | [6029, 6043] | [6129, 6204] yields 0.09 mag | 22.2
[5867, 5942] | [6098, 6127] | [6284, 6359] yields 0.19 mag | 23.3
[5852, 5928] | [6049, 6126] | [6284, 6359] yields 0.27 mag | 25.2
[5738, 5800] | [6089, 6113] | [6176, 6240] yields 0.08 mag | 21.2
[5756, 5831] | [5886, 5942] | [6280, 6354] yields 0.06 mag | 28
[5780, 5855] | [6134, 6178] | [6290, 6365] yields 0.20 mag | 24.1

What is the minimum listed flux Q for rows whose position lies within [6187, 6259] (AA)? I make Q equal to 13.99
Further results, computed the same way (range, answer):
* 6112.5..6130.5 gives 17.47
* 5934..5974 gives 21.32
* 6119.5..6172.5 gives 18.2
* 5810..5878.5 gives 30.78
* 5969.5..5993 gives 18.12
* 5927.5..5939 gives 22.13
